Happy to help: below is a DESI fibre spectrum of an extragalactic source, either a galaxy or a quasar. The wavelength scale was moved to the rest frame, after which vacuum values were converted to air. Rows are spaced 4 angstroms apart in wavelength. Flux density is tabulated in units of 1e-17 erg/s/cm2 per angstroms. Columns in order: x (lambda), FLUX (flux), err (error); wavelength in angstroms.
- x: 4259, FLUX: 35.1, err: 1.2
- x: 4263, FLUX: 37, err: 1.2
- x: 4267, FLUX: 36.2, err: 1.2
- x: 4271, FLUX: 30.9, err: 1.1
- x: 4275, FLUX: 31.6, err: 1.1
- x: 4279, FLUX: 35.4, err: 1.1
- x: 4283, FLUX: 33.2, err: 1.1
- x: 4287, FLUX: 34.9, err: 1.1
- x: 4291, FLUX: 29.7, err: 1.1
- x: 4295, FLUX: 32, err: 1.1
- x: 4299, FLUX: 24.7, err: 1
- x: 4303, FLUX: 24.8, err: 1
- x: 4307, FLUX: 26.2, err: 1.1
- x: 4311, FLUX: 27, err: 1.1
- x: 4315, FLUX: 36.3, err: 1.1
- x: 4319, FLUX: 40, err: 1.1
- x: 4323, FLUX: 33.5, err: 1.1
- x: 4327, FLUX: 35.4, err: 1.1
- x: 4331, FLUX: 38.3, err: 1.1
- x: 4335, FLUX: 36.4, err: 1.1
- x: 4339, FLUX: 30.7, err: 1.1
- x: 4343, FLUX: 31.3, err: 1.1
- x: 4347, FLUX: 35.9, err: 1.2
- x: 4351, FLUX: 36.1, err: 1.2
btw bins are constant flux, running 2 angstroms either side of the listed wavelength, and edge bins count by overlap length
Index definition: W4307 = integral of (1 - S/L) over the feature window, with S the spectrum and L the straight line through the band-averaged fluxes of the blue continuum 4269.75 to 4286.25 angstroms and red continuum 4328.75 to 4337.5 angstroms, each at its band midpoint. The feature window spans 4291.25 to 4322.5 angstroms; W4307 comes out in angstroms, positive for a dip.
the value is 4.3 angstroms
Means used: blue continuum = 33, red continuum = 36.9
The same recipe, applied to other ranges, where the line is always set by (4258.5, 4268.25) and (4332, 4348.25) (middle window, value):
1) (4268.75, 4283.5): 1.25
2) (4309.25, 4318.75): 0.35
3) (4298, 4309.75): 3.21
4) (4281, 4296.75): 1.32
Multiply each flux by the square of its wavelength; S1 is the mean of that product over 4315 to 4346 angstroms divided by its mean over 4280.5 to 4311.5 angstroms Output 1.2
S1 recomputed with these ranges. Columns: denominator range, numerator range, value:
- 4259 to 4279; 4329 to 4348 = 1.04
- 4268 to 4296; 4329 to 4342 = 1.09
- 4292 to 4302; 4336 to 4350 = 1.20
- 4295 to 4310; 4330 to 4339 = 1.38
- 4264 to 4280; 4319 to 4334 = 1.11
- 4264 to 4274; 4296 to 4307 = 0.77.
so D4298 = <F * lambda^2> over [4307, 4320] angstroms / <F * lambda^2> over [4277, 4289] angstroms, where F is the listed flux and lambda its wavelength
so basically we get 0.96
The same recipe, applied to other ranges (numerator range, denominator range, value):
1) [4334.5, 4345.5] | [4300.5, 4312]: 1.27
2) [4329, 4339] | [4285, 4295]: 1.14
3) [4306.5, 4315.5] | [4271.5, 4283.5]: 0.90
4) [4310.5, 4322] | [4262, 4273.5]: 1.05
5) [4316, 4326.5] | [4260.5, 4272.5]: 1.07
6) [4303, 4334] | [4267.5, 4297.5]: 1.04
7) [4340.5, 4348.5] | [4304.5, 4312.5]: 1.28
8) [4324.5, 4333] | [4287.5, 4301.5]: 1.27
